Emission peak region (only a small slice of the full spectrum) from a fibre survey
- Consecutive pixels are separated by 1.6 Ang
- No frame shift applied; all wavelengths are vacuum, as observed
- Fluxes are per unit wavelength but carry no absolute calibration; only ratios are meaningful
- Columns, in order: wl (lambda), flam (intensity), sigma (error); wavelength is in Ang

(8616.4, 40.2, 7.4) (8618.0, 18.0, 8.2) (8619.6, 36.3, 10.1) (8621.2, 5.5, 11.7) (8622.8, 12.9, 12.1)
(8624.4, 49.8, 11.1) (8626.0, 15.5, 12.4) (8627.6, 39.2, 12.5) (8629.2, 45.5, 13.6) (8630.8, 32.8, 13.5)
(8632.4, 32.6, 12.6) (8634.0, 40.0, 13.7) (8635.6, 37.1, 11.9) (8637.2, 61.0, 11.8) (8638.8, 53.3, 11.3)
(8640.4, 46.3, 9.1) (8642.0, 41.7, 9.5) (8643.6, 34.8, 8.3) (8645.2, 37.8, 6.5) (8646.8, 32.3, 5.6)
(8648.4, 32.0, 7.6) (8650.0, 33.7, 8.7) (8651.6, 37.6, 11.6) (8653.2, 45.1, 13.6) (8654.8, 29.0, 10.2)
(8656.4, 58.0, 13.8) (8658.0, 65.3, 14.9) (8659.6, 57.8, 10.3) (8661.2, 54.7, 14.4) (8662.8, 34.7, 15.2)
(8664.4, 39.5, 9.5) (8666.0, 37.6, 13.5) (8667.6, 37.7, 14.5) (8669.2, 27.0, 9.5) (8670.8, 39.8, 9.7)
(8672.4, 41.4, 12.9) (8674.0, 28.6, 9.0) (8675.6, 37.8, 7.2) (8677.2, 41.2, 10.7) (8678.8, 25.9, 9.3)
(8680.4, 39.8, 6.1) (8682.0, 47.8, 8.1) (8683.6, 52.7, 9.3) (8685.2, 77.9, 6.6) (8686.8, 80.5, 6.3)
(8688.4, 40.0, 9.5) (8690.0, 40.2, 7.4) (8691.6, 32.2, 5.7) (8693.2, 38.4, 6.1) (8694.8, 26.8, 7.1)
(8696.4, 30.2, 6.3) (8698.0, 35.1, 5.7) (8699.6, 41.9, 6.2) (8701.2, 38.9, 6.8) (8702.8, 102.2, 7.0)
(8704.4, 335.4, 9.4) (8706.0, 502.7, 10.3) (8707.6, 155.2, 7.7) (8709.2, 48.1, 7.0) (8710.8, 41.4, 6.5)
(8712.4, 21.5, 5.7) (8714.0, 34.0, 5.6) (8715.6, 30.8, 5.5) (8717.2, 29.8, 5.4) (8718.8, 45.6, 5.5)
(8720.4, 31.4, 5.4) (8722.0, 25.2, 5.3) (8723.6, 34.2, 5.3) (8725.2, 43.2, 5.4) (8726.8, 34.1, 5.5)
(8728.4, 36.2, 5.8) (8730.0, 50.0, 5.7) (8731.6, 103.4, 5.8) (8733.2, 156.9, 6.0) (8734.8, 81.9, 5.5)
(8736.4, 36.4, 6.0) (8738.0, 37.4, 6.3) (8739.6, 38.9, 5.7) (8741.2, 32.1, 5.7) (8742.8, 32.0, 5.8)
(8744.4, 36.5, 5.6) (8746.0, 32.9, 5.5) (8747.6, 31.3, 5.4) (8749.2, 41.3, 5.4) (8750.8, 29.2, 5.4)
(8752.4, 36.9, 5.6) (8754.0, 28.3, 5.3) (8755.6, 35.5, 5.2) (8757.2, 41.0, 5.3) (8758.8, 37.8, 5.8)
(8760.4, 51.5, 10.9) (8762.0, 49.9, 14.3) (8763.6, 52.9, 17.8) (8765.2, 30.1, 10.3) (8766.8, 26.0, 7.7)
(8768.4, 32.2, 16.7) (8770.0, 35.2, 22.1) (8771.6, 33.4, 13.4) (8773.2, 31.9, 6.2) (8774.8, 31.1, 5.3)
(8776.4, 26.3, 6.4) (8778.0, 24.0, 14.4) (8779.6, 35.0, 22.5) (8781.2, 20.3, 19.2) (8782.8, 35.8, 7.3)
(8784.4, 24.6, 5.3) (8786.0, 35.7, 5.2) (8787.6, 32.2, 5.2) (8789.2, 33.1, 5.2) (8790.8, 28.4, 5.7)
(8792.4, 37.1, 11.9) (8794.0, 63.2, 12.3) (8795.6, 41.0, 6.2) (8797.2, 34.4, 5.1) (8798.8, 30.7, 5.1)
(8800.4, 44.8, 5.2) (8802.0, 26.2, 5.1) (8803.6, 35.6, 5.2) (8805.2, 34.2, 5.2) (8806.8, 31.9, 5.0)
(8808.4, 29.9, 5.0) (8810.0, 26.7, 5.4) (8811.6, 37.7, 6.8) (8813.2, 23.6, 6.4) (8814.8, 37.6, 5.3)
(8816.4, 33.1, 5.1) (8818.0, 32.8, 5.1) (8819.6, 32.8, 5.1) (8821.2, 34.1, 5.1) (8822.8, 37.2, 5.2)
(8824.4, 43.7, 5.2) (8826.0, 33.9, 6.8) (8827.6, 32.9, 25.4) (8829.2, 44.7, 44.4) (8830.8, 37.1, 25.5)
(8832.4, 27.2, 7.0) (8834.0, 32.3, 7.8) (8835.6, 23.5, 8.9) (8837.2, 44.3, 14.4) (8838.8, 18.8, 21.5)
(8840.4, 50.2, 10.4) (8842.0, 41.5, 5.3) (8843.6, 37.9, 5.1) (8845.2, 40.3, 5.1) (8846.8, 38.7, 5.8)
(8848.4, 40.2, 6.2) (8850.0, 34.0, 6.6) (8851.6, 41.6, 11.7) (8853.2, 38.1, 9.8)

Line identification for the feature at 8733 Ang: [N II]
